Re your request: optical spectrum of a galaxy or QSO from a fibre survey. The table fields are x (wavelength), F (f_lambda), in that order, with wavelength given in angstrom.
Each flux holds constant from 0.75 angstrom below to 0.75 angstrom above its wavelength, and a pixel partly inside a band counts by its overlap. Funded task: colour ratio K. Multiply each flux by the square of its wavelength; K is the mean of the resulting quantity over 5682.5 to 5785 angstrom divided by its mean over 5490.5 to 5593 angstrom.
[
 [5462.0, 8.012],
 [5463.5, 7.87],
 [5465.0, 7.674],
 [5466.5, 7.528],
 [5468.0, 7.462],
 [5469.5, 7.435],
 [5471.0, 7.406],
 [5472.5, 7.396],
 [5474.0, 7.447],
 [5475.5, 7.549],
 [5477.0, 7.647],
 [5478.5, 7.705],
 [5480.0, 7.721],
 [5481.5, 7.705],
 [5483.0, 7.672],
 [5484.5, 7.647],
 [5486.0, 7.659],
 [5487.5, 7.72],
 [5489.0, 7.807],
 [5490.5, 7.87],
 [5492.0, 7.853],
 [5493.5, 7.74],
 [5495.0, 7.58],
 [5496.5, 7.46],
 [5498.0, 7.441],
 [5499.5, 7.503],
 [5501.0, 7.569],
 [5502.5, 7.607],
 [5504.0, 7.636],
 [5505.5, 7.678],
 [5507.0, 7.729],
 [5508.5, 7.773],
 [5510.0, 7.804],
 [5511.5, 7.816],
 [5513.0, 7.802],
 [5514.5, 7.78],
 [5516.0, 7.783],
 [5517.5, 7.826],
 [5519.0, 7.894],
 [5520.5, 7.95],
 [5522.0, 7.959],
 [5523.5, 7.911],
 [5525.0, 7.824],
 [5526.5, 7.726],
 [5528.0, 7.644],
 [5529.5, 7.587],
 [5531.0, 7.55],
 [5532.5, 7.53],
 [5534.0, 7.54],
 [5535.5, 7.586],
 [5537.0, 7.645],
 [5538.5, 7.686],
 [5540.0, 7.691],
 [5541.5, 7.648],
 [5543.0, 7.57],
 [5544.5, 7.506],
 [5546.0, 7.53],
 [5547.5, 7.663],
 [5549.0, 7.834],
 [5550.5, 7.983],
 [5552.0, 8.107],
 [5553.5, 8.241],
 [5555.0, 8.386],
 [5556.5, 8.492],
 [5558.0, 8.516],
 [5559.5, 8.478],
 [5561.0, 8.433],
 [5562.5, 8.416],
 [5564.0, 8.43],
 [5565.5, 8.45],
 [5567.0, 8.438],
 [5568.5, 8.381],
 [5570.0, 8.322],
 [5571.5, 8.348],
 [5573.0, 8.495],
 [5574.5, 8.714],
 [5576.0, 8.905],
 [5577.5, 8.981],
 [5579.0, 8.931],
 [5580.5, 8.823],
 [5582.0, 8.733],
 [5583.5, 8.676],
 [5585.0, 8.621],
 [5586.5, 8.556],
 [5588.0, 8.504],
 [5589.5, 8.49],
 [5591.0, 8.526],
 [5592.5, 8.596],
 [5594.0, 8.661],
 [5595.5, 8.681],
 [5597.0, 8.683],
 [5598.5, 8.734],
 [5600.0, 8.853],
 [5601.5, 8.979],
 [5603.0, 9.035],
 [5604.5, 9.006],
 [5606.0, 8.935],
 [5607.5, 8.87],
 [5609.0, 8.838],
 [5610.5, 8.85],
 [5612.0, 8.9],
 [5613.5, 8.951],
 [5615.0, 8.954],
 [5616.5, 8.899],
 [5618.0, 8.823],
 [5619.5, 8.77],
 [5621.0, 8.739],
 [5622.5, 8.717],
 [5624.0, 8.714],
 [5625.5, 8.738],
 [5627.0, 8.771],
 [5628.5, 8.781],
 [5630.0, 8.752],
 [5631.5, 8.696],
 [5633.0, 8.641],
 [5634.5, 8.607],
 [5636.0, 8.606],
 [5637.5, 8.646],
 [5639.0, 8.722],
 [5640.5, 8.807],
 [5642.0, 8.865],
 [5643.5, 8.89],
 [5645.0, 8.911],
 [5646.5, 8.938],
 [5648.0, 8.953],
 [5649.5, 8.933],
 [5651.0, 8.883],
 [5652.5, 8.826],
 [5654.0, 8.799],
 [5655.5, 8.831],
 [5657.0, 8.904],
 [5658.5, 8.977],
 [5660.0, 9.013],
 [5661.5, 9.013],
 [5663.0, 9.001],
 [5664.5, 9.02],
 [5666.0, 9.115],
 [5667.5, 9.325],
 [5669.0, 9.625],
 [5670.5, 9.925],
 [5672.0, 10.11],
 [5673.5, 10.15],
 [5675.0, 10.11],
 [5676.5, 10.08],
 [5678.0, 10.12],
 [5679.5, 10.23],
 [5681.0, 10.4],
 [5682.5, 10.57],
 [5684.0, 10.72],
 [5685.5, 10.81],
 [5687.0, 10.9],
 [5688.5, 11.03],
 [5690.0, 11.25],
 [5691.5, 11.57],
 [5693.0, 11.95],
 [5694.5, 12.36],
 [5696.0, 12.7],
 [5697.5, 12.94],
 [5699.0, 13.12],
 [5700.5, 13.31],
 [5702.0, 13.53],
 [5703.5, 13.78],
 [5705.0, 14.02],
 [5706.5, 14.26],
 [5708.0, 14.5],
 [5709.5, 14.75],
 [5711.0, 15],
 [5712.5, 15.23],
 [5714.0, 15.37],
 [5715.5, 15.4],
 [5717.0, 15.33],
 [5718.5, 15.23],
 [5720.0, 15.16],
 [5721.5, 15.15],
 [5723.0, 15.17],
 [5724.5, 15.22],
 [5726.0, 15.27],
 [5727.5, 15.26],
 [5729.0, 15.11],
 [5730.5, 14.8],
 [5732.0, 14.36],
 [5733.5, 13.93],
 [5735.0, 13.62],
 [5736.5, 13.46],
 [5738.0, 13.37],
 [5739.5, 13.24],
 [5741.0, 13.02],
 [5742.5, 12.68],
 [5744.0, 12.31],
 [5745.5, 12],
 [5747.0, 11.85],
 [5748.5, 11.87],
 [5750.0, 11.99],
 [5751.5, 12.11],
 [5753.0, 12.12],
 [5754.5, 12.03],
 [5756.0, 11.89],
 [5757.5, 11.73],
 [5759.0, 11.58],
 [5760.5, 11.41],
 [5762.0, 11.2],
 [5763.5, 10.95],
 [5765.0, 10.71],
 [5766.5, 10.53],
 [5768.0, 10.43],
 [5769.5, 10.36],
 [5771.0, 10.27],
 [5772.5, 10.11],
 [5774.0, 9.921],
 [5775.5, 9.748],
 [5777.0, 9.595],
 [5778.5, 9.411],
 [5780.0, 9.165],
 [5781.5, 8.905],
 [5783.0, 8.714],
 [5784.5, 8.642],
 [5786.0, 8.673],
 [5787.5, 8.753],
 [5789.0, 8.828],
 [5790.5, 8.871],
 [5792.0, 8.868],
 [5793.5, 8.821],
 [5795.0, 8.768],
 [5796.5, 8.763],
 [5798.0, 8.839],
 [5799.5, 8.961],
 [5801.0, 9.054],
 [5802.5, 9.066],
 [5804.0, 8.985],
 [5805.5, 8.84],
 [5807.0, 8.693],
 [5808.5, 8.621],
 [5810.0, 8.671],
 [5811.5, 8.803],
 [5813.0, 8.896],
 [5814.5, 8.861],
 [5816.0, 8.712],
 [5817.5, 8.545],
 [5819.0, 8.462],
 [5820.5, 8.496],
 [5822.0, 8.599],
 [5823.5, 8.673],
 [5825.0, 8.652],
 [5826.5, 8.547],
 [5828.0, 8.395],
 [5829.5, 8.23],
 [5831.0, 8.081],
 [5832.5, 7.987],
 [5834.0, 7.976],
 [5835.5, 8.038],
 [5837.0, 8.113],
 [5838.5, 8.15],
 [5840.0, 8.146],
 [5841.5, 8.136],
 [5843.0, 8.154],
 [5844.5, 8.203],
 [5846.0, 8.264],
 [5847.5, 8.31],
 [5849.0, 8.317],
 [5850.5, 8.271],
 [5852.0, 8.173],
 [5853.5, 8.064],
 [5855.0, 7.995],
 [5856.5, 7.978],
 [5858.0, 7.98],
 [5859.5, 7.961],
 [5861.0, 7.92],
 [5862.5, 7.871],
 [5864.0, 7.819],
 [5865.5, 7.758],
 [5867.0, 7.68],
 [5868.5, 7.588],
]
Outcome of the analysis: 1.7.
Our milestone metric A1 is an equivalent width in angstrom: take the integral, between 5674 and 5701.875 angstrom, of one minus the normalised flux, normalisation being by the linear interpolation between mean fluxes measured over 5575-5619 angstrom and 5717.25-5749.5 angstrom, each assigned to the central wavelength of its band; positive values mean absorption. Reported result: 1.94 angstrom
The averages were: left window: 8.79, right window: 13.9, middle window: 11.4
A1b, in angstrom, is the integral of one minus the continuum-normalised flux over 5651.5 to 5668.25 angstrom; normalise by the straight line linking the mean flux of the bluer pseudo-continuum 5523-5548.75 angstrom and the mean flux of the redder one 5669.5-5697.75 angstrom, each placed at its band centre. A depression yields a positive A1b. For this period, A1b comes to 2.2 angstrom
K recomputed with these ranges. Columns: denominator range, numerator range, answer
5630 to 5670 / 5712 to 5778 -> 1.48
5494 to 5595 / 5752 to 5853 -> 1.24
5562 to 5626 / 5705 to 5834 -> 1.35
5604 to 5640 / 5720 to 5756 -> 1.60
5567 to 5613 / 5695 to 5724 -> 1.72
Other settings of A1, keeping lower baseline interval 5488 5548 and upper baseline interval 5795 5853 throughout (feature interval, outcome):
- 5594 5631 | -4.14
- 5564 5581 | -1.67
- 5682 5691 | -3.07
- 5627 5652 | -2.43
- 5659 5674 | -2.47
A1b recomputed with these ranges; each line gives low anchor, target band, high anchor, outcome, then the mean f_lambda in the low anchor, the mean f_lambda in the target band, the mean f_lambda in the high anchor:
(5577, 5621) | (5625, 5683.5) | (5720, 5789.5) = 3.99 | 8.79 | 9.2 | 11.8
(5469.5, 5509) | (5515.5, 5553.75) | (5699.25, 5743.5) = 5.15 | 7.63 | 7.74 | 14.4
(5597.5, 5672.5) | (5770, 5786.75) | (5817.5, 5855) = -1.85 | 8.92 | 9.39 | 8.27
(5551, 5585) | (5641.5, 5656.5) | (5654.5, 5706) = 1.88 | 8.53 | 8.88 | 10.8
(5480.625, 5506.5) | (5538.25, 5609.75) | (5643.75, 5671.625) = -0.85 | 7.66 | 8.45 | 9.07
